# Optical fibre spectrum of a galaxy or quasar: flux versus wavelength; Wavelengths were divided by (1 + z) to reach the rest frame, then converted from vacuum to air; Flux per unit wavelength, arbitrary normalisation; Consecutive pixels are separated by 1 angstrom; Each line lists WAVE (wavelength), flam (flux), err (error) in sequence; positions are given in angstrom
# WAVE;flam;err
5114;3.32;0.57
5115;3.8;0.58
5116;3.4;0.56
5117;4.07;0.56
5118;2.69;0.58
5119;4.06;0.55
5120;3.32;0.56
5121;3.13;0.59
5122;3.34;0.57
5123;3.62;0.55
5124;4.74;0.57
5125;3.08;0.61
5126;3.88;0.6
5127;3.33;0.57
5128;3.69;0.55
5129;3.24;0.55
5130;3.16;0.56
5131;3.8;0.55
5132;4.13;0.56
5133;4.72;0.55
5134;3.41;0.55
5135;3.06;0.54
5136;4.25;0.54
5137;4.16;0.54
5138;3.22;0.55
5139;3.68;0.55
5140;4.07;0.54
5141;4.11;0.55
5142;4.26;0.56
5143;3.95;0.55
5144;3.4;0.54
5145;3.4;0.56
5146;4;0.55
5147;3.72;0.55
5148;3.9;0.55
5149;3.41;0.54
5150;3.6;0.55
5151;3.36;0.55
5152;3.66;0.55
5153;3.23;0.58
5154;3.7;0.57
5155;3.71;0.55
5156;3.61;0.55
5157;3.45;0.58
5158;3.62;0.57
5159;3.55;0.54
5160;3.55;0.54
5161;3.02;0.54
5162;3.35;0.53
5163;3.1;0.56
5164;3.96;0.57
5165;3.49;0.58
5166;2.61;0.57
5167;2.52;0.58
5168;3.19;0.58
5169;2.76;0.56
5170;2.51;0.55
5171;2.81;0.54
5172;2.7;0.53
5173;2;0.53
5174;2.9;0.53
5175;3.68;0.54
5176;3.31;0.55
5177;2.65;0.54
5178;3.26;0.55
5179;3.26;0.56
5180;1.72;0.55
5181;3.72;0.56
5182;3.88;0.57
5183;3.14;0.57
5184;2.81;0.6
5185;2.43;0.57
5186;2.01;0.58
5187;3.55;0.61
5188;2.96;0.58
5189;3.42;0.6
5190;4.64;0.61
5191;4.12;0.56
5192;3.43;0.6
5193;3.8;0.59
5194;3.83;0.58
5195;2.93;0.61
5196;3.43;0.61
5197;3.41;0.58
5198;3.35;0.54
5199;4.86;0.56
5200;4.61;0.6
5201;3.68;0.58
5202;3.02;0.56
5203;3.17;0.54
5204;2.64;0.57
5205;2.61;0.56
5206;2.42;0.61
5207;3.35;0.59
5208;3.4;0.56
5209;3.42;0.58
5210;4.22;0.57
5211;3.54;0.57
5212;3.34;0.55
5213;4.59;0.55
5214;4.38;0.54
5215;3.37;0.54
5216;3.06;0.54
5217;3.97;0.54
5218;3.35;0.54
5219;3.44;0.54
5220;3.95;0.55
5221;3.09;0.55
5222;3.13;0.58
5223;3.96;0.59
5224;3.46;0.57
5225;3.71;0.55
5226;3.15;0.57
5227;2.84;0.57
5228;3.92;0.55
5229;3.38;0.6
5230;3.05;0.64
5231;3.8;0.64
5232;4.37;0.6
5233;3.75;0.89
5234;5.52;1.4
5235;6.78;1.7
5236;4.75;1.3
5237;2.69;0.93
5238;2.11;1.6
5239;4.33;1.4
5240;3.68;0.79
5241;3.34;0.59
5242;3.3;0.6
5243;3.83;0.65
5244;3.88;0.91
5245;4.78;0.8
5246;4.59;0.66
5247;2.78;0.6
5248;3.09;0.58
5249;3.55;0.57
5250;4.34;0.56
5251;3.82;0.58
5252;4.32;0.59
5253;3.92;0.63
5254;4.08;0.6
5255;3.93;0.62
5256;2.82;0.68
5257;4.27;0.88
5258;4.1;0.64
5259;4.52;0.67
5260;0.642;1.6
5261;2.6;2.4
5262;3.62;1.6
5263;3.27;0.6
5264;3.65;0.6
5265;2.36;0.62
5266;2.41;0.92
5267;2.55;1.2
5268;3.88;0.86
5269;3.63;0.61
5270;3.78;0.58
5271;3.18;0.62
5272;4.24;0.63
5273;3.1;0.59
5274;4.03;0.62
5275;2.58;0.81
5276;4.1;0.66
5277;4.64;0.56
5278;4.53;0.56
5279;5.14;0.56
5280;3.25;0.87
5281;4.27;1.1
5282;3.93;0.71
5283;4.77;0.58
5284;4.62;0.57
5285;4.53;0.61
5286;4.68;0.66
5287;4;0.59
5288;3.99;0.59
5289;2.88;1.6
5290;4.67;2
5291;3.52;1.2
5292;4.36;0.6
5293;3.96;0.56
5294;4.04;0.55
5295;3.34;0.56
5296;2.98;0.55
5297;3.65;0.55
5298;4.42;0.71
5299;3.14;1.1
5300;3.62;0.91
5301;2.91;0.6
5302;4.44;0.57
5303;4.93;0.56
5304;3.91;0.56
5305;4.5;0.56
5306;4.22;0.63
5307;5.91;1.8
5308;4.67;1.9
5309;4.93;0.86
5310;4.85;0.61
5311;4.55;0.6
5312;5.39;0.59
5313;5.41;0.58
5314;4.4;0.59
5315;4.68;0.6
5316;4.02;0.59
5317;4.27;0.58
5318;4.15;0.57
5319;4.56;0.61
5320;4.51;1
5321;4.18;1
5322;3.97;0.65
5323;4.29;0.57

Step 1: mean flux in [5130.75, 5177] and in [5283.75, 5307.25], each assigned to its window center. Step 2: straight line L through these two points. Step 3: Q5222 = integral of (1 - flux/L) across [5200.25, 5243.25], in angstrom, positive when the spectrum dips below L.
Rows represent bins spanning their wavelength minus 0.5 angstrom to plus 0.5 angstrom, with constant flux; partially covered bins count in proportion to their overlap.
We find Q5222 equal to 1.5 angstrom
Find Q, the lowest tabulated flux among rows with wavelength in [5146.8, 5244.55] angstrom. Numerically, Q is 1.72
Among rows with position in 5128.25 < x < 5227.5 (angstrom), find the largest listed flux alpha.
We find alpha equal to 4.86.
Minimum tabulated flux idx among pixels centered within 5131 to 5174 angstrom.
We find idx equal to 2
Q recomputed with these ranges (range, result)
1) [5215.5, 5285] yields 0.642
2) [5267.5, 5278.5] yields 2.58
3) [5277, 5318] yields 2.88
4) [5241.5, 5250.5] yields 2.78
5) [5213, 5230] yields 2.84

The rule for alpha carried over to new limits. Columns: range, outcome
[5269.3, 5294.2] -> 5.14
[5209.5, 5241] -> 6.78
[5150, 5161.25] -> 3.71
